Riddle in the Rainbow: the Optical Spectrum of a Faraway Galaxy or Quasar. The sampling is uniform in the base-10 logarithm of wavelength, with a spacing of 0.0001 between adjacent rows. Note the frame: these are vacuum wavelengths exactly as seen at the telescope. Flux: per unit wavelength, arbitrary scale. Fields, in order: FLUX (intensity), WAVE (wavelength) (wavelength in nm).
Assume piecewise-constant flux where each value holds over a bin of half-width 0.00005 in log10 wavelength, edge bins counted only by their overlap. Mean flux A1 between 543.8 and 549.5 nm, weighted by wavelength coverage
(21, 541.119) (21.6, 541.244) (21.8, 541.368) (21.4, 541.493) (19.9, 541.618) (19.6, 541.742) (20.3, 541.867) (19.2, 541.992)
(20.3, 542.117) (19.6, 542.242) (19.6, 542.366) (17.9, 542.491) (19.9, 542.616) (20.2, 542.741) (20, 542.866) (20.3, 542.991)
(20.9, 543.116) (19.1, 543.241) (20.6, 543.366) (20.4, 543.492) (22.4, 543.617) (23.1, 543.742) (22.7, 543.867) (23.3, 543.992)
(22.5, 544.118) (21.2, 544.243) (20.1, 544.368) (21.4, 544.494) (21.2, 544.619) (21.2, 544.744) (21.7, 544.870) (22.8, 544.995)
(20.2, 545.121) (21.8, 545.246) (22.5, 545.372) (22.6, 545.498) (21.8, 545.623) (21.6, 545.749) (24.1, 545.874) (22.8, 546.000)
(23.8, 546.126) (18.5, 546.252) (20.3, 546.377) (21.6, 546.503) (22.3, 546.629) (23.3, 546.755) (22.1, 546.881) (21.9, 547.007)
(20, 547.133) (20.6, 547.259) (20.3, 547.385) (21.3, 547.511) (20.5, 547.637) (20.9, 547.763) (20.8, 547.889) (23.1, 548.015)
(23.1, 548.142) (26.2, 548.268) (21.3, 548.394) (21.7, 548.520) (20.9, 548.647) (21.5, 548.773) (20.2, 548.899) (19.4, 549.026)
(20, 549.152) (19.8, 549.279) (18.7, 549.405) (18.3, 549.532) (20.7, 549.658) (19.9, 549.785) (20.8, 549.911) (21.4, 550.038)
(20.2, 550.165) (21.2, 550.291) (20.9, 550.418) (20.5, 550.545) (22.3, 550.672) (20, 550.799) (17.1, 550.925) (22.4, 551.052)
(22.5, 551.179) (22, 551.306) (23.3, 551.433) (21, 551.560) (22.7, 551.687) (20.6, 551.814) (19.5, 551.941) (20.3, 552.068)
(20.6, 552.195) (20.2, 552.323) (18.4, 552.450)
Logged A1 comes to 21.5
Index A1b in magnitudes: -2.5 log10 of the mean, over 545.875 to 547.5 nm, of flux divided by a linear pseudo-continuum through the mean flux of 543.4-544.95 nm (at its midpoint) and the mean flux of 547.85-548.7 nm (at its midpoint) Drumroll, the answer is 0.03 mag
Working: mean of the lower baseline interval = 21.8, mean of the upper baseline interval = 22.5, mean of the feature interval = 21.5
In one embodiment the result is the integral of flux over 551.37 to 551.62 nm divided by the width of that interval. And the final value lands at 22.2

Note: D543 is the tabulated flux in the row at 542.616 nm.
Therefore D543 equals 19.9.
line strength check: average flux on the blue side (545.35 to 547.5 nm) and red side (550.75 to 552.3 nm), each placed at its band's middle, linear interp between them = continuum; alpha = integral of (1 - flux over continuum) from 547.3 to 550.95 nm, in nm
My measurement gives 0.09 nm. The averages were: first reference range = 21.7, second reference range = 21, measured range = 20.8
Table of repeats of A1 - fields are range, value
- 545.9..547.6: 21.5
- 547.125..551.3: 20.9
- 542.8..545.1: 21.4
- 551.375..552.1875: 21.2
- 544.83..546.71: 21.9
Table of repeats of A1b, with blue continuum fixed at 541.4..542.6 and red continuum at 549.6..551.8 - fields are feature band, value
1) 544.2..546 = -0.08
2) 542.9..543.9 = -0.06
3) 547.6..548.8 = -0.07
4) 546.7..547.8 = -0.03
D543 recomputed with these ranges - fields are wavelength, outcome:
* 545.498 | 22.6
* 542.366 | 19.6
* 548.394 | 21.3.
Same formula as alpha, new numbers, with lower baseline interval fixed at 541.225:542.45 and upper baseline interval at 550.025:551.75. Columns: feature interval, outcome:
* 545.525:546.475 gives -0.05 nm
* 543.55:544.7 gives -0.08 nm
